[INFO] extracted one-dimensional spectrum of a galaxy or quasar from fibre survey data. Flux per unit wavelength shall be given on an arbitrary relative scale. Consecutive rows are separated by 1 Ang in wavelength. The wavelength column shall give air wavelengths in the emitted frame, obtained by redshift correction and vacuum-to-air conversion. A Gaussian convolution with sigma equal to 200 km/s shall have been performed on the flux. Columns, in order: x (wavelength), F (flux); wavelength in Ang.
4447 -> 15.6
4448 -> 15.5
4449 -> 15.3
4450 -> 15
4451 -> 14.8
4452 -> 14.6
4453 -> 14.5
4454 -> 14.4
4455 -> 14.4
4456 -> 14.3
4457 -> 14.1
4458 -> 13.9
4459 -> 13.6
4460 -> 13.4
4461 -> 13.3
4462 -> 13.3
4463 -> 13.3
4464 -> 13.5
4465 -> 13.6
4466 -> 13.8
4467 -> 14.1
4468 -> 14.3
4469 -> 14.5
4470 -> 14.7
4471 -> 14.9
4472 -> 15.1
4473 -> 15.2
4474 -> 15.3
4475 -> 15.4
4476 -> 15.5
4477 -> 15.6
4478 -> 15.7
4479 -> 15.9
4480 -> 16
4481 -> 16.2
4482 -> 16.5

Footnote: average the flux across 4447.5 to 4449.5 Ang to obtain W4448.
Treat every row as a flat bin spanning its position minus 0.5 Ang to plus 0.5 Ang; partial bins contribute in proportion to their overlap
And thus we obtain 15.4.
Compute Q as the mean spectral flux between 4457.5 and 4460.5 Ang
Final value 13.6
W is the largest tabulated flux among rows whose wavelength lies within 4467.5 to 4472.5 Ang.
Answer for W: 15.1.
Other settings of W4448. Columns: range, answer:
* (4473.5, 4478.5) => 15.5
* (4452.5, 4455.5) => 14.4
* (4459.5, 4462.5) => 13.3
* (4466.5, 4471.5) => 14.5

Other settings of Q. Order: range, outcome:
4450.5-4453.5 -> 14.6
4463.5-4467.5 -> 13.8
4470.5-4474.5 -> 15.1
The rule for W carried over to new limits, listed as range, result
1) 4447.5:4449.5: 15.5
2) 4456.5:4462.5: 14.1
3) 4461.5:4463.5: 13.3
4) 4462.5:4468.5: 14.3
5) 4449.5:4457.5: 15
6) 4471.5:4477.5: 15.6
